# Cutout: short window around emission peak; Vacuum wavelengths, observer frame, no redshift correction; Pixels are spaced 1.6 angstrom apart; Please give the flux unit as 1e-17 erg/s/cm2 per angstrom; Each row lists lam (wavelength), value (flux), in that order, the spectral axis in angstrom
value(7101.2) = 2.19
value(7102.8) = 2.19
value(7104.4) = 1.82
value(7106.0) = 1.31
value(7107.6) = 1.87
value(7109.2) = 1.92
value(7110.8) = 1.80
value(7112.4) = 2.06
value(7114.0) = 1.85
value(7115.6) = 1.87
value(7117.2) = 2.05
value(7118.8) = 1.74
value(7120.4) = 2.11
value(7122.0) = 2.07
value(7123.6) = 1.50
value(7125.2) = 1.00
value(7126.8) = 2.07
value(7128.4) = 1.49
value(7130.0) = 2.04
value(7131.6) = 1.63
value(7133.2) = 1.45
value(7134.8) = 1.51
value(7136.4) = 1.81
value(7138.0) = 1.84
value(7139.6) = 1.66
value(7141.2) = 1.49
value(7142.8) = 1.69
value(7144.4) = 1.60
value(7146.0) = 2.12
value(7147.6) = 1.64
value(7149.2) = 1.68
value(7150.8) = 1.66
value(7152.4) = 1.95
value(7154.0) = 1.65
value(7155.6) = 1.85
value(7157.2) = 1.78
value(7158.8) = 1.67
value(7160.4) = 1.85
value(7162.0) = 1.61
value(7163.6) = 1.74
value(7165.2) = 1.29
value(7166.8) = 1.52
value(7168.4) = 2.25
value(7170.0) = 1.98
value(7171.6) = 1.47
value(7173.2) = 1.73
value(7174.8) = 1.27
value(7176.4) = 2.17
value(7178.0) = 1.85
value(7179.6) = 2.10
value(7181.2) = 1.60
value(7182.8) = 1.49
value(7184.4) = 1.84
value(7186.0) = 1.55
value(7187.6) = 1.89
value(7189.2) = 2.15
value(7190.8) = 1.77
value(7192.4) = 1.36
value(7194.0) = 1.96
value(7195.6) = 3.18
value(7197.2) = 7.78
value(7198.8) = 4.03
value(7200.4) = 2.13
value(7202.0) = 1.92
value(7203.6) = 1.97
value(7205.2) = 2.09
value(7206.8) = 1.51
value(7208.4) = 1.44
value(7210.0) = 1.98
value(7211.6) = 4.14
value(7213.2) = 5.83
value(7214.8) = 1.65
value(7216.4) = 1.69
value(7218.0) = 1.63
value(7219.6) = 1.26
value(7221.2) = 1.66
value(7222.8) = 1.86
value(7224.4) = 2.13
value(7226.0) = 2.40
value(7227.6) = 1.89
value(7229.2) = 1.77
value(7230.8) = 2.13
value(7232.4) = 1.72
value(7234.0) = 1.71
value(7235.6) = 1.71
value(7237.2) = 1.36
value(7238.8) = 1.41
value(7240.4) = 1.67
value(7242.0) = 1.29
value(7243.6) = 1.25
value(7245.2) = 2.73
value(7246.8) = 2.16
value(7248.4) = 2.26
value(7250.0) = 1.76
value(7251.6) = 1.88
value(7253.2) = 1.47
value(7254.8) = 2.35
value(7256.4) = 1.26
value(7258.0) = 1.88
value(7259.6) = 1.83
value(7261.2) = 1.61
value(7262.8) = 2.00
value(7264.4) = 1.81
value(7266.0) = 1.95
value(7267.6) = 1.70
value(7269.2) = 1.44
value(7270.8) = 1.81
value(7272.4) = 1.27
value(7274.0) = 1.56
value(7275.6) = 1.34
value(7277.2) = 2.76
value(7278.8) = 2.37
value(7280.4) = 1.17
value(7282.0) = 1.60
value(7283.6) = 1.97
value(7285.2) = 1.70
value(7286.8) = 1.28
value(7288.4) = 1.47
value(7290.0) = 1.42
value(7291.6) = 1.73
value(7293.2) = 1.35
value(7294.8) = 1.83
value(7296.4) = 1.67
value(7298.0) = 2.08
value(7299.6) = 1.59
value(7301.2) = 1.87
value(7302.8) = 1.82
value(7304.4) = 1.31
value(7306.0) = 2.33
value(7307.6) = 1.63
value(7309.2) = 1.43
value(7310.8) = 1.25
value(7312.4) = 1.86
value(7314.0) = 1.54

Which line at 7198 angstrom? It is [S II]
